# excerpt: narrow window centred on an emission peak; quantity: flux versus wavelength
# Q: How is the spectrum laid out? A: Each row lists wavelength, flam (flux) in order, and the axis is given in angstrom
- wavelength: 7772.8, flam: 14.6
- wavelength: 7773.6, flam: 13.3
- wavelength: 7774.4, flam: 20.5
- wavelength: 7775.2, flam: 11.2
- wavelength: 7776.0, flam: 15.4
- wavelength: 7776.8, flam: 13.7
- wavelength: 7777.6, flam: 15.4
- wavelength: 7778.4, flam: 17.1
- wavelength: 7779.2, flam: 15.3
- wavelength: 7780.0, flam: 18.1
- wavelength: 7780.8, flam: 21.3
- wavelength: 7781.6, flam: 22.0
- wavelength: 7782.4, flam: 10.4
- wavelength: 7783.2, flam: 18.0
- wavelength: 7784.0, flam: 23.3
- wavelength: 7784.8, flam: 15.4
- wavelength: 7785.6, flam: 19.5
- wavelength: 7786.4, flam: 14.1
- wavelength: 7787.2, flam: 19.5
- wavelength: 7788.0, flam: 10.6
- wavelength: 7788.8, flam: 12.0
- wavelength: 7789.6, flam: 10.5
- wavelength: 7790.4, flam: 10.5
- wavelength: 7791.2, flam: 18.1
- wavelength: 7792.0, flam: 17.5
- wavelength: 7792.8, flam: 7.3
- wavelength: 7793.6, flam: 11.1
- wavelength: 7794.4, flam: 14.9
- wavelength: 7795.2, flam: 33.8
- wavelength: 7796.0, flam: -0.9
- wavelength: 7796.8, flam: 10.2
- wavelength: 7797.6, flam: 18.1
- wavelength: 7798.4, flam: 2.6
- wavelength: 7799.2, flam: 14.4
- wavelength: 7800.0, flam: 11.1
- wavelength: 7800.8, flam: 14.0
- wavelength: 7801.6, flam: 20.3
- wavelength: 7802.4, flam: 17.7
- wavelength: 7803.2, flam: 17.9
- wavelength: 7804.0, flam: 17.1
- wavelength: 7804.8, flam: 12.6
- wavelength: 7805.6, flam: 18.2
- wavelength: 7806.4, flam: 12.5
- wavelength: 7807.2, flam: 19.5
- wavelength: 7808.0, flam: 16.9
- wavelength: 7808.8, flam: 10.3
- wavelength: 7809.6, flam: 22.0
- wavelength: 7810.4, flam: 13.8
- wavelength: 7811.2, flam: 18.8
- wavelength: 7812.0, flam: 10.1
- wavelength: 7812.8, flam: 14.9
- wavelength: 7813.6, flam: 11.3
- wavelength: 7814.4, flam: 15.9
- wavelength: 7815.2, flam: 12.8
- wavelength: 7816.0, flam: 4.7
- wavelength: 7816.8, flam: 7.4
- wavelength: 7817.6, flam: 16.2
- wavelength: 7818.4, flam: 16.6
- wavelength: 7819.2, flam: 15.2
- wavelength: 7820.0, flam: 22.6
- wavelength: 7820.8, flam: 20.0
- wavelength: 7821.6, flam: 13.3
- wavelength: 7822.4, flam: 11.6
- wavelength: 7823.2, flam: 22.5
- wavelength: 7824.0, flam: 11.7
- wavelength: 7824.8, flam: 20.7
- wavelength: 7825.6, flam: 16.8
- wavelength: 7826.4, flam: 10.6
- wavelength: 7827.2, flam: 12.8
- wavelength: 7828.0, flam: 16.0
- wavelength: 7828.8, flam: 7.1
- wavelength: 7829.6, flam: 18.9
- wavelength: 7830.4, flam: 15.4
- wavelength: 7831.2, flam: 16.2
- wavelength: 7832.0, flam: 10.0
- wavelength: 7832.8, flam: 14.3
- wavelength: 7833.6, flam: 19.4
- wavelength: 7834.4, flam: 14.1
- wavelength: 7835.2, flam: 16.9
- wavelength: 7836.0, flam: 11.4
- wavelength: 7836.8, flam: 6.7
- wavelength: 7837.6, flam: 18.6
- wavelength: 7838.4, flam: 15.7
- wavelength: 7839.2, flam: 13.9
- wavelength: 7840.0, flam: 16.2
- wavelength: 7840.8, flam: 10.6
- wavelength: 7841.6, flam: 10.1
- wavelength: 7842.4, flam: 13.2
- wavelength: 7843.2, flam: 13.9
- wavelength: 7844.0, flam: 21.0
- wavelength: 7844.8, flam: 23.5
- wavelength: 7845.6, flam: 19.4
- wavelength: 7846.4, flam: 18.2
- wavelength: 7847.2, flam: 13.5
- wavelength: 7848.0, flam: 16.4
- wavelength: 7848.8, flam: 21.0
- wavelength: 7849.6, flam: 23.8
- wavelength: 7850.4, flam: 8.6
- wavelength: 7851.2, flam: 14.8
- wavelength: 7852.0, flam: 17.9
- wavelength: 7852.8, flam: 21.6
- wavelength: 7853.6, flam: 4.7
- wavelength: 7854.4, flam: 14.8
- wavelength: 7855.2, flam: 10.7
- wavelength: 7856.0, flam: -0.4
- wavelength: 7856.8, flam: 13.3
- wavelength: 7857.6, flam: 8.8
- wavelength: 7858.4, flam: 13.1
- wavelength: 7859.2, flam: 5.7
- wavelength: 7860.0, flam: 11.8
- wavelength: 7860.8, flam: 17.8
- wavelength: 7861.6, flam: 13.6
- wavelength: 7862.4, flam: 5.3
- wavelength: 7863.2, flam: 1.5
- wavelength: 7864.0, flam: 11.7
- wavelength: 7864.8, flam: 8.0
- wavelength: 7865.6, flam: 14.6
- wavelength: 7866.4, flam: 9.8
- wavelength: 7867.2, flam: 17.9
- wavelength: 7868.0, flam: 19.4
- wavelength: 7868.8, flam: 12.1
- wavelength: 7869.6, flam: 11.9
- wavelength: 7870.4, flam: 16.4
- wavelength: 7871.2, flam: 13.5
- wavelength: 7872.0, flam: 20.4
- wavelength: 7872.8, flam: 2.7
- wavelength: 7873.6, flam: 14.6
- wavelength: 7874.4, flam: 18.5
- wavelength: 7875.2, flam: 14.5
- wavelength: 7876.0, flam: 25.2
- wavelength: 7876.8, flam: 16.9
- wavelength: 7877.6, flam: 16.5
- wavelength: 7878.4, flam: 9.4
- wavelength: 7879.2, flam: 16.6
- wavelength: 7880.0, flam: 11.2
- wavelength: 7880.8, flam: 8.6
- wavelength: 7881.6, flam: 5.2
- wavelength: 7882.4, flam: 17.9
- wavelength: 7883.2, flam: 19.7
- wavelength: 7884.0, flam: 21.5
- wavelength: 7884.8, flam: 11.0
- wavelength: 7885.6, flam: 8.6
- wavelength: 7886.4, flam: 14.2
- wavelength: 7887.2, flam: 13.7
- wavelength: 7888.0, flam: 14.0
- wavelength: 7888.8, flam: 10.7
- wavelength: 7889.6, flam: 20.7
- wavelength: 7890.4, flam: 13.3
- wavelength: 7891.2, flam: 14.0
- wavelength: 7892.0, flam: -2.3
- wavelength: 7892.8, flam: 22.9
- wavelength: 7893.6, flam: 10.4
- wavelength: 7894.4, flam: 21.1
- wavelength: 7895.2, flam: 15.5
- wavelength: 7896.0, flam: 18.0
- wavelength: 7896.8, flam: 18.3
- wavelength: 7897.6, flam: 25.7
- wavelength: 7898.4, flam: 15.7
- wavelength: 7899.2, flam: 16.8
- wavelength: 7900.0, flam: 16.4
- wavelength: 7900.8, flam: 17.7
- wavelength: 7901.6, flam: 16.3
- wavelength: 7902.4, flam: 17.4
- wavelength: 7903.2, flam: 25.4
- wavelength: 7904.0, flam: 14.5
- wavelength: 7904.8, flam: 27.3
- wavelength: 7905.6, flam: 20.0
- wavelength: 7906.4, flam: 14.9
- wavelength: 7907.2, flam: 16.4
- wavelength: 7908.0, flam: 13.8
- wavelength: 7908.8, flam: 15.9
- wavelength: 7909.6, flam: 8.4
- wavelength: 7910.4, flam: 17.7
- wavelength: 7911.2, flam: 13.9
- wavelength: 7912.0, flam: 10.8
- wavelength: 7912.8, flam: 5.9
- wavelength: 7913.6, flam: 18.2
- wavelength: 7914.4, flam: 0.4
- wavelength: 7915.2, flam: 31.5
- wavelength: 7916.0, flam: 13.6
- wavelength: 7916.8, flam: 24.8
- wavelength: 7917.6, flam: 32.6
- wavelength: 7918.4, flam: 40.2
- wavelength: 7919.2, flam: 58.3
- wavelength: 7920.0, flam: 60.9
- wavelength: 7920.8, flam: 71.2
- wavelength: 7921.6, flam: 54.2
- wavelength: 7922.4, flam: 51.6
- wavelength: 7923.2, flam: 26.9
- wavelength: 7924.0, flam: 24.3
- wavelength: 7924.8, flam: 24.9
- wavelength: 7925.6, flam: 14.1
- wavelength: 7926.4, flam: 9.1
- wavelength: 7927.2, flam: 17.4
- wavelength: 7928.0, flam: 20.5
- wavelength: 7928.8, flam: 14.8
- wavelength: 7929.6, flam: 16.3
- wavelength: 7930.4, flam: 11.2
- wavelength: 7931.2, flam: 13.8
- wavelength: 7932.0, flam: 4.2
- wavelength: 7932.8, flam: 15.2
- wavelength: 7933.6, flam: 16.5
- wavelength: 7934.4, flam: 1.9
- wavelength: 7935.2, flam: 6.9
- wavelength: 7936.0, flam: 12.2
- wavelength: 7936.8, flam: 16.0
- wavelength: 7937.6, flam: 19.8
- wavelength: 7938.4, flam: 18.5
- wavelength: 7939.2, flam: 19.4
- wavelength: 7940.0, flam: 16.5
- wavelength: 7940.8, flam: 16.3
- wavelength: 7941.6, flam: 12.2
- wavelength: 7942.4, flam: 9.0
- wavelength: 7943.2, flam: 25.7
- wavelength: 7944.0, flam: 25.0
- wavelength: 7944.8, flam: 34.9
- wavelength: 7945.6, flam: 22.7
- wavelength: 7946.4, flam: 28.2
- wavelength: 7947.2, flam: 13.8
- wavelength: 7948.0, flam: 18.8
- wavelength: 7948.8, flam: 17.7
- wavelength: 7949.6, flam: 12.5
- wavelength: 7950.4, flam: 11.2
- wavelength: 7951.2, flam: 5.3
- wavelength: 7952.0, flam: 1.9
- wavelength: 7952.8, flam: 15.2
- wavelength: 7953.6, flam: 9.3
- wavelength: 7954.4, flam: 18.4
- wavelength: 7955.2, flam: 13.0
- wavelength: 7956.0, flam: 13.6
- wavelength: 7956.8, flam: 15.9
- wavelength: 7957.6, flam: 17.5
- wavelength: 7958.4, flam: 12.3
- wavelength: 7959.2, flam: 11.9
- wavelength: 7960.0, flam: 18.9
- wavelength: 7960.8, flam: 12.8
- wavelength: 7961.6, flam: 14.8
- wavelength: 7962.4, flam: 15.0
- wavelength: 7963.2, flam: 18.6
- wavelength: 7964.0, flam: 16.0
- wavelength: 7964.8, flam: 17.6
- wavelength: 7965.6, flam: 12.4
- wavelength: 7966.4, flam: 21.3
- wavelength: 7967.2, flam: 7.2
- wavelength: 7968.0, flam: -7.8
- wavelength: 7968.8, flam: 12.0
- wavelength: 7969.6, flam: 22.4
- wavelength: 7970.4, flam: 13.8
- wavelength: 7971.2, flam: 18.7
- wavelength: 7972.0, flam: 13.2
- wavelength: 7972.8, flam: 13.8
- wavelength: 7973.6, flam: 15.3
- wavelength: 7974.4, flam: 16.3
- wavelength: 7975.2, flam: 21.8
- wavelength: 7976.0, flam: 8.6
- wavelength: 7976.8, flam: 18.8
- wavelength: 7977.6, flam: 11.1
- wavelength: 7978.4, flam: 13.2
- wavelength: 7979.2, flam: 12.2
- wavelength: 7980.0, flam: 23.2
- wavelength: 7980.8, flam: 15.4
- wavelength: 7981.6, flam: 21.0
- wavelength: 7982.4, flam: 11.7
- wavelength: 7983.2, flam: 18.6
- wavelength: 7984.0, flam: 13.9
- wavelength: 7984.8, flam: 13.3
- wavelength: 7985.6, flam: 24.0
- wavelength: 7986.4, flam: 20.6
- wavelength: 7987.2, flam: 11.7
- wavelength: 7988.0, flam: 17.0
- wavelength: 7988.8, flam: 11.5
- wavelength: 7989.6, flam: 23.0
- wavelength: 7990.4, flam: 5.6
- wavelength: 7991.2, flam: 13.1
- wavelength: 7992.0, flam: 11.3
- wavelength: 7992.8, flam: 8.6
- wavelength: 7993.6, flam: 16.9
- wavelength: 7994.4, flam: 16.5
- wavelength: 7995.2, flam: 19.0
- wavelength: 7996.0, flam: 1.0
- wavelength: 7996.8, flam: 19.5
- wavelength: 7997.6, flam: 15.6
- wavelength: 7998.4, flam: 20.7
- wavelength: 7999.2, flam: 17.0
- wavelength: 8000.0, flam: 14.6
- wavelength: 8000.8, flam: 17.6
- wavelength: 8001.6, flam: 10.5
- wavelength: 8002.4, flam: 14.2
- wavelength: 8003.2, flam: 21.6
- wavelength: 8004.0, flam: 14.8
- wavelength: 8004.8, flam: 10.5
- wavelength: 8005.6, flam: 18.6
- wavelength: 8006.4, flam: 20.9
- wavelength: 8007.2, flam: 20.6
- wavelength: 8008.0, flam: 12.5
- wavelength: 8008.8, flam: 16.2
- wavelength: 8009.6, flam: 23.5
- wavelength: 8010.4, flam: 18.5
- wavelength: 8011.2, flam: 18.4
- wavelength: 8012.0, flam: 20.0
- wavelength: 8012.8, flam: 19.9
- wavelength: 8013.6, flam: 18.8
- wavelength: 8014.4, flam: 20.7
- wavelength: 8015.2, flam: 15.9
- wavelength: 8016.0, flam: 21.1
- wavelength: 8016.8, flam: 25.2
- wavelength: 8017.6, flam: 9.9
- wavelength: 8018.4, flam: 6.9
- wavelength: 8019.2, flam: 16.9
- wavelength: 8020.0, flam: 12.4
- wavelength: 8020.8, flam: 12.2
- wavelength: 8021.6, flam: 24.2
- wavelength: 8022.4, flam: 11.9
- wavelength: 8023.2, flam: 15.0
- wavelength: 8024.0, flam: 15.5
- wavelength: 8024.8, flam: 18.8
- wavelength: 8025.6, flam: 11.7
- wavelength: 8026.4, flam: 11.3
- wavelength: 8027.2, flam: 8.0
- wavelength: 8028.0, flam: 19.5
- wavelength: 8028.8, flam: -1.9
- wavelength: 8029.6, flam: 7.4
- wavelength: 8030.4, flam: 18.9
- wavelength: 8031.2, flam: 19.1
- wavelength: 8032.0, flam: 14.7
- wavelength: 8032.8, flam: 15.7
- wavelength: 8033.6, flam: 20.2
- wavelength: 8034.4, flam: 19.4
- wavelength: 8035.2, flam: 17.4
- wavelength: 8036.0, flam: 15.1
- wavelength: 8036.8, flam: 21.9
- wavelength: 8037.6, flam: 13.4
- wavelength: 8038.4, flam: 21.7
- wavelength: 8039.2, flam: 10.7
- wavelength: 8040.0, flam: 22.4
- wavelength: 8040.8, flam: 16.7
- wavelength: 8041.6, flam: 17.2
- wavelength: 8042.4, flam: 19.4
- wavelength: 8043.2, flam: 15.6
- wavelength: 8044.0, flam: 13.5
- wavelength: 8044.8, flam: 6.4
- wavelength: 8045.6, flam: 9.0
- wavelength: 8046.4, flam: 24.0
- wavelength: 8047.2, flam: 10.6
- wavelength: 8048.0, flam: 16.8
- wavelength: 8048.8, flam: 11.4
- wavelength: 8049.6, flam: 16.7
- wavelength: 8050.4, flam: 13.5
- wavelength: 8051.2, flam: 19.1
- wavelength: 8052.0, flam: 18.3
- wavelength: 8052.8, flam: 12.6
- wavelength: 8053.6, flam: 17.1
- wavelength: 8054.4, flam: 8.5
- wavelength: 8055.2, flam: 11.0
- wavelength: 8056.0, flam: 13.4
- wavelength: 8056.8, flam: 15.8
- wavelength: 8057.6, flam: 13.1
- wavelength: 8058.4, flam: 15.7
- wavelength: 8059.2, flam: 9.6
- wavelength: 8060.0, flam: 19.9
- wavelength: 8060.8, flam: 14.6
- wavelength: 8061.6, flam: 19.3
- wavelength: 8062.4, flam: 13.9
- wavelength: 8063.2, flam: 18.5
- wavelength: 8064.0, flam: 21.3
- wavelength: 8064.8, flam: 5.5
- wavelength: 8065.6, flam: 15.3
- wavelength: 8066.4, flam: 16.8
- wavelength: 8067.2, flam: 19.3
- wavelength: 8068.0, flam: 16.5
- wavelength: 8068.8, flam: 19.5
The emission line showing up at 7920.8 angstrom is H-alpha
